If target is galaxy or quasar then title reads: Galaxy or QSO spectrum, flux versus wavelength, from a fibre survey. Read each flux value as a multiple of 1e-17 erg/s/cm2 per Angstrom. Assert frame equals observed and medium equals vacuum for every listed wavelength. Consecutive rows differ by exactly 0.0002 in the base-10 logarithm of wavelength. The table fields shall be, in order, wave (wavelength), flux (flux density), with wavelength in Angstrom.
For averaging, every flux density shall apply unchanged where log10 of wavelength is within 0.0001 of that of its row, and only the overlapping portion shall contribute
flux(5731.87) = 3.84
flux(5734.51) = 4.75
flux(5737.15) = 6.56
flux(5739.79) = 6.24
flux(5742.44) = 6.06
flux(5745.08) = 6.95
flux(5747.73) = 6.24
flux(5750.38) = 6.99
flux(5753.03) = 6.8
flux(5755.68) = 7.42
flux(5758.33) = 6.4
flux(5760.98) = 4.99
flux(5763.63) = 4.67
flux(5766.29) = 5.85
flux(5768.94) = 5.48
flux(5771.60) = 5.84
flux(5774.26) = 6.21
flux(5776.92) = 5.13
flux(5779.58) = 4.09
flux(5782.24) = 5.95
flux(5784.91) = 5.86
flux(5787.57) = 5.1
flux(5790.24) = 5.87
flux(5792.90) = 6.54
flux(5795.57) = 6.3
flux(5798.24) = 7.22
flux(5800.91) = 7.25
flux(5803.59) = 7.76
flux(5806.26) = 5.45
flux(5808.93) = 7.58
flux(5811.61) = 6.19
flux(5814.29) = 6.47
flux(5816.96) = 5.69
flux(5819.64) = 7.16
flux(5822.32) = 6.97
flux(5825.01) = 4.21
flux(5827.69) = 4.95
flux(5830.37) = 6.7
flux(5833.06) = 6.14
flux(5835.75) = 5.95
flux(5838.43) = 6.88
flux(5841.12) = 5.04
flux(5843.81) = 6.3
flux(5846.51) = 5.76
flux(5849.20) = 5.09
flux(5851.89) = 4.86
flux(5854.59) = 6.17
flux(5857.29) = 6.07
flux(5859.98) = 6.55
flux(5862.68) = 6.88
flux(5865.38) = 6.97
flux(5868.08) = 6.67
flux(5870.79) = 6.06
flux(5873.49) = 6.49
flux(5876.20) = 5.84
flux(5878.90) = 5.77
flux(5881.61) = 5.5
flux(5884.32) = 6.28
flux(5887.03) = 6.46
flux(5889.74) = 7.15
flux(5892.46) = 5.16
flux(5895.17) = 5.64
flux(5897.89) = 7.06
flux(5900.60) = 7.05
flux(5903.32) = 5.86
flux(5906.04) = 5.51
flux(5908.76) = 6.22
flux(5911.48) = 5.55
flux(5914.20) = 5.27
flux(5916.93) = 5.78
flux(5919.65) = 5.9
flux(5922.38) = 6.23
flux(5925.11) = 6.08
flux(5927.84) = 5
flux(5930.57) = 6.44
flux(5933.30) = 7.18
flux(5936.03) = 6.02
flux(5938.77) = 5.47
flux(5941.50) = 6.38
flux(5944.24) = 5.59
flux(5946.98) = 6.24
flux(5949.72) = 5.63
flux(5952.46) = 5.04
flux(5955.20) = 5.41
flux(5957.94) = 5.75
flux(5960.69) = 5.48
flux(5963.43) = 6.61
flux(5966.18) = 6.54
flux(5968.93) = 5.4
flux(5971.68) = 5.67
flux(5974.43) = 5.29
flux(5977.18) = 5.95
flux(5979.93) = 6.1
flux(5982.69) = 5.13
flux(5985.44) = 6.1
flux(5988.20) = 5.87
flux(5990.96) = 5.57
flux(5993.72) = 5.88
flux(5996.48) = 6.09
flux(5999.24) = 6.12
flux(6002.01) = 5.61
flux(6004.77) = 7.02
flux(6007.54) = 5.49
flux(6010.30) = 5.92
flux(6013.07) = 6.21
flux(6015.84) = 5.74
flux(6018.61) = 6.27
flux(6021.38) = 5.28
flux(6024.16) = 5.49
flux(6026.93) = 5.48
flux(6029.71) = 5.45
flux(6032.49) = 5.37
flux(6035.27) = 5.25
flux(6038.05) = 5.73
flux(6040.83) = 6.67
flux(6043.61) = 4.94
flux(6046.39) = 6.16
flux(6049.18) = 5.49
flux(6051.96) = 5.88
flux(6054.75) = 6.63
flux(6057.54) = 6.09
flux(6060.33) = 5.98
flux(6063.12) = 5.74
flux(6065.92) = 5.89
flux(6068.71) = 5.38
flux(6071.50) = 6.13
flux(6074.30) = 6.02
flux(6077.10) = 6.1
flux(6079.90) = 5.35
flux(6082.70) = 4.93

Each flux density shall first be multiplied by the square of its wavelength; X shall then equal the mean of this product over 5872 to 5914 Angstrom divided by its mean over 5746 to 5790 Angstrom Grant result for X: 1.1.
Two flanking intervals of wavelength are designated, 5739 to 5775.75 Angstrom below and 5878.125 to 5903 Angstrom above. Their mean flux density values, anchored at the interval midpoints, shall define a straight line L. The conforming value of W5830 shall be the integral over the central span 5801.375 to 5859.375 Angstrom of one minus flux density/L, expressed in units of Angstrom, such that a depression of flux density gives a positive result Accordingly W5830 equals 0.9 Angstrom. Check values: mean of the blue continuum 6.15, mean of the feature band 6.09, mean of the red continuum 6.22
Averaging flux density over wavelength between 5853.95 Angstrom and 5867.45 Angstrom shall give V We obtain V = 6.56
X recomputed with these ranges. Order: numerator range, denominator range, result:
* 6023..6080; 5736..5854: 1.04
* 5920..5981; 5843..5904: 0.98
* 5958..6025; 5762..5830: 1.05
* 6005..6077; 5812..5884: 1.03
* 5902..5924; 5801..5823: 0.90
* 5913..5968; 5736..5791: 1.06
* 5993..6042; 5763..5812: 1.04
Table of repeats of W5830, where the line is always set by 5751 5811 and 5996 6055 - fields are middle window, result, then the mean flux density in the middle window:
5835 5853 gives 0.96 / 5.7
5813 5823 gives -0.82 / 6.55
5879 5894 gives -0.26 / 6.07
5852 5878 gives -1.43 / 6.33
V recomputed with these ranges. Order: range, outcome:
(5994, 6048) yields 5.8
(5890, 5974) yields 5.91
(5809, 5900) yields 6.12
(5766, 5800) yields 5.82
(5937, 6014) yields 5.84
